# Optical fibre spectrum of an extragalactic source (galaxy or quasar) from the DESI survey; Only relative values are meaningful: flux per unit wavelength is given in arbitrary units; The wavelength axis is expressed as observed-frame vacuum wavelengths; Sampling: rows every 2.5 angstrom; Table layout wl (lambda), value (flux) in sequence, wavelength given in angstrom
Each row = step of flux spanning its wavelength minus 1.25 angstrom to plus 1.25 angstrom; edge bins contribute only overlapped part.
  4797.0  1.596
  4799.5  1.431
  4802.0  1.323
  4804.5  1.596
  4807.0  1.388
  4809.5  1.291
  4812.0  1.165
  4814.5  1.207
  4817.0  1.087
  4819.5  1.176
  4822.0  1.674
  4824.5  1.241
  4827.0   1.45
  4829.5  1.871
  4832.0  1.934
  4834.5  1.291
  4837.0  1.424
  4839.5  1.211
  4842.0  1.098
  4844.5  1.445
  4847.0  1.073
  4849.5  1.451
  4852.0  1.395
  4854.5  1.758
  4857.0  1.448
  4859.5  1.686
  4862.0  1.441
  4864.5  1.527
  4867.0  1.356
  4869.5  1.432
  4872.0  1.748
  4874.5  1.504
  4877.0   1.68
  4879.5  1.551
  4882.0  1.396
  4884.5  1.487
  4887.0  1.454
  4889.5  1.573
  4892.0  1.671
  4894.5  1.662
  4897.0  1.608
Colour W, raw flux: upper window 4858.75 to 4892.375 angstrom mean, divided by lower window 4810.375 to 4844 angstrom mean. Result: 1.12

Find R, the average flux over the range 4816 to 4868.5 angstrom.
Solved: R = 1.43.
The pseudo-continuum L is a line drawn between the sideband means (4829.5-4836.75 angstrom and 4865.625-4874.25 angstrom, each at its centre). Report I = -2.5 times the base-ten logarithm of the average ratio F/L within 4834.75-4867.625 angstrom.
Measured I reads 0.12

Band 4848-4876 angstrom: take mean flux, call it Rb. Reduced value 1.52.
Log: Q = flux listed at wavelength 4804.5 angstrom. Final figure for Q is 1.596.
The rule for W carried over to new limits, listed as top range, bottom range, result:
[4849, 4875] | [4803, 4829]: 1.14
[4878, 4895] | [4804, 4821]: 1.22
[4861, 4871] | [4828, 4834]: 0.80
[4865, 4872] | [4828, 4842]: 0.98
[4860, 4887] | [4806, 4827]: 1.18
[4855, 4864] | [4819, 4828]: 1.10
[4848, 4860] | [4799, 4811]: 1.09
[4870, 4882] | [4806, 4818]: 1.29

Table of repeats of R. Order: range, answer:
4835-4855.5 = 1.35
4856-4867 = 1.51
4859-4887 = 1.52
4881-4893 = 1.52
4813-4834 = 1.45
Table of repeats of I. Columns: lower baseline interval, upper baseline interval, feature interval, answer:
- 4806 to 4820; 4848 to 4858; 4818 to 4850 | -0.036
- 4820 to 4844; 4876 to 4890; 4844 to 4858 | 0.039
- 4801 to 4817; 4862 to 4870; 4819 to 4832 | -0.147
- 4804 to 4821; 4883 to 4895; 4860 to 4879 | -0.035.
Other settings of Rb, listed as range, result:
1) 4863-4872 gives 1.48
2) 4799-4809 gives 1.42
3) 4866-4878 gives 1.55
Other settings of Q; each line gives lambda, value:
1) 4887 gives 1.454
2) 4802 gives 1.323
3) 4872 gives 1.748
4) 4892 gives 1.671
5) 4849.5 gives 1.451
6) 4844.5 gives 1.445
